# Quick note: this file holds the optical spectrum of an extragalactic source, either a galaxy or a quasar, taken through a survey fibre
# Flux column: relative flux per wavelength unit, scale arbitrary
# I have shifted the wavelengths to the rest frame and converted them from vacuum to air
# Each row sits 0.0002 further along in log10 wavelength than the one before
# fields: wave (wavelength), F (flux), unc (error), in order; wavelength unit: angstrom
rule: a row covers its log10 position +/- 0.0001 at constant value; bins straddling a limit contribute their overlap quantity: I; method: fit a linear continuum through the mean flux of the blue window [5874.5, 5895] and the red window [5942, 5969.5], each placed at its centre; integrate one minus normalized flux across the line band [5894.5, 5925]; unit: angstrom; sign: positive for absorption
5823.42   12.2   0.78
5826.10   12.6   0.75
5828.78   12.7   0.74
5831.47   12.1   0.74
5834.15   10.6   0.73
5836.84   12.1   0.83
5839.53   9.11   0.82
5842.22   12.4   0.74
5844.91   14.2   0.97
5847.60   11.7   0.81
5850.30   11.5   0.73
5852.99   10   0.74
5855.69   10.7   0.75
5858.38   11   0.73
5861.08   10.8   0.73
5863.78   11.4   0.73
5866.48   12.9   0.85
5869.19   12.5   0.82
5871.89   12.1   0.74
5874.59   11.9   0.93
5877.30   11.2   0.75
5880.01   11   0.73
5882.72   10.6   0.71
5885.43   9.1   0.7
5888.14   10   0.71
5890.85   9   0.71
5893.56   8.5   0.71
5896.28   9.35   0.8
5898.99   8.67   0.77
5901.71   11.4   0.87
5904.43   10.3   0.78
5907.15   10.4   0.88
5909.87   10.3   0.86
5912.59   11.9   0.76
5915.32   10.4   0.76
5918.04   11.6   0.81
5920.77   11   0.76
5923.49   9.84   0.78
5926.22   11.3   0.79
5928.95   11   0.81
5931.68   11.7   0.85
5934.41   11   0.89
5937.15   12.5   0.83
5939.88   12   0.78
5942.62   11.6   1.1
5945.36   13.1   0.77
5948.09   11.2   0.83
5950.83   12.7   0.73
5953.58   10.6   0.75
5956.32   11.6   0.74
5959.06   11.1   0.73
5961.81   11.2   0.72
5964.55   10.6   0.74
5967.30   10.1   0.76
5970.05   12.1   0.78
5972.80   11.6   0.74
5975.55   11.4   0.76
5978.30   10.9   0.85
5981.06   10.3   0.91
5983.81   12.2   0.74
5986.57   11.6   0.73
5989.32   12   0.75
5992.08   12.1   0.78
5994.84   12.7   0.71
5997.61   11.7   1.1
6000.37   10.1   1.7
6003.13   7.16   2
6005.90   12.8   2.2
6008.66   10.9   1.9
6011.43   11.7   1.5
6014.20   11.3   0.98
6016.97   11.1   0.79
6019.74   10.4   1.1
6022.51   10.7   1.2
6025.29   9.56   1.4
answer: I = 0.23 angstrom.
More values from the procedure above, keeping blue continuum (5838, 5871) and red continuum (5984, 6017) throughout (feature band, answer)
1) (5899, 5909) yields 0.9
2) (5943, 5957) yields -0.6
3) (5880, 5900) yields 3.5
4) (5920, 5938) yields 0.4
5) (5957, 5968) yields 0.5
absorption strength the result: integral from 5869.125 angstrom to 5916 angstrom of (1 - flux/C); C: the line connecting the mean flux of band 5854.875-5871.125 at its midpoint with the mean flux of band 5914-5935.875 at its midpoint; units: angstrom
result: 3.7 angstrom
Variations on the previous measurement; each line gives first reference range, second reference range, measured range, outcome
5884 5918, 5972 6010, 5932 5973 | -3.2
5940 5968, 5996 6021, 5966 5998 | -1.3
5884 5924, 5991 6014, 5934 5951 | -2.4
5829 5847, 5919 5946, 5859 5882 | 0.0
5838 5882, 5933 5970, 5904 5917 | 0.9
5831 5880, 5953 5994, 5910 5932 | 0.8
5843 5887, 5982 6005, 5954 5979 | 0.2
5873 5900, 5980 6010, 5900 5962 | -4.6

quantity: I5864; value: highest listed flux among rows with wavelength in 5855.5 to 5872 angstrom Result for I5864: 12.9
